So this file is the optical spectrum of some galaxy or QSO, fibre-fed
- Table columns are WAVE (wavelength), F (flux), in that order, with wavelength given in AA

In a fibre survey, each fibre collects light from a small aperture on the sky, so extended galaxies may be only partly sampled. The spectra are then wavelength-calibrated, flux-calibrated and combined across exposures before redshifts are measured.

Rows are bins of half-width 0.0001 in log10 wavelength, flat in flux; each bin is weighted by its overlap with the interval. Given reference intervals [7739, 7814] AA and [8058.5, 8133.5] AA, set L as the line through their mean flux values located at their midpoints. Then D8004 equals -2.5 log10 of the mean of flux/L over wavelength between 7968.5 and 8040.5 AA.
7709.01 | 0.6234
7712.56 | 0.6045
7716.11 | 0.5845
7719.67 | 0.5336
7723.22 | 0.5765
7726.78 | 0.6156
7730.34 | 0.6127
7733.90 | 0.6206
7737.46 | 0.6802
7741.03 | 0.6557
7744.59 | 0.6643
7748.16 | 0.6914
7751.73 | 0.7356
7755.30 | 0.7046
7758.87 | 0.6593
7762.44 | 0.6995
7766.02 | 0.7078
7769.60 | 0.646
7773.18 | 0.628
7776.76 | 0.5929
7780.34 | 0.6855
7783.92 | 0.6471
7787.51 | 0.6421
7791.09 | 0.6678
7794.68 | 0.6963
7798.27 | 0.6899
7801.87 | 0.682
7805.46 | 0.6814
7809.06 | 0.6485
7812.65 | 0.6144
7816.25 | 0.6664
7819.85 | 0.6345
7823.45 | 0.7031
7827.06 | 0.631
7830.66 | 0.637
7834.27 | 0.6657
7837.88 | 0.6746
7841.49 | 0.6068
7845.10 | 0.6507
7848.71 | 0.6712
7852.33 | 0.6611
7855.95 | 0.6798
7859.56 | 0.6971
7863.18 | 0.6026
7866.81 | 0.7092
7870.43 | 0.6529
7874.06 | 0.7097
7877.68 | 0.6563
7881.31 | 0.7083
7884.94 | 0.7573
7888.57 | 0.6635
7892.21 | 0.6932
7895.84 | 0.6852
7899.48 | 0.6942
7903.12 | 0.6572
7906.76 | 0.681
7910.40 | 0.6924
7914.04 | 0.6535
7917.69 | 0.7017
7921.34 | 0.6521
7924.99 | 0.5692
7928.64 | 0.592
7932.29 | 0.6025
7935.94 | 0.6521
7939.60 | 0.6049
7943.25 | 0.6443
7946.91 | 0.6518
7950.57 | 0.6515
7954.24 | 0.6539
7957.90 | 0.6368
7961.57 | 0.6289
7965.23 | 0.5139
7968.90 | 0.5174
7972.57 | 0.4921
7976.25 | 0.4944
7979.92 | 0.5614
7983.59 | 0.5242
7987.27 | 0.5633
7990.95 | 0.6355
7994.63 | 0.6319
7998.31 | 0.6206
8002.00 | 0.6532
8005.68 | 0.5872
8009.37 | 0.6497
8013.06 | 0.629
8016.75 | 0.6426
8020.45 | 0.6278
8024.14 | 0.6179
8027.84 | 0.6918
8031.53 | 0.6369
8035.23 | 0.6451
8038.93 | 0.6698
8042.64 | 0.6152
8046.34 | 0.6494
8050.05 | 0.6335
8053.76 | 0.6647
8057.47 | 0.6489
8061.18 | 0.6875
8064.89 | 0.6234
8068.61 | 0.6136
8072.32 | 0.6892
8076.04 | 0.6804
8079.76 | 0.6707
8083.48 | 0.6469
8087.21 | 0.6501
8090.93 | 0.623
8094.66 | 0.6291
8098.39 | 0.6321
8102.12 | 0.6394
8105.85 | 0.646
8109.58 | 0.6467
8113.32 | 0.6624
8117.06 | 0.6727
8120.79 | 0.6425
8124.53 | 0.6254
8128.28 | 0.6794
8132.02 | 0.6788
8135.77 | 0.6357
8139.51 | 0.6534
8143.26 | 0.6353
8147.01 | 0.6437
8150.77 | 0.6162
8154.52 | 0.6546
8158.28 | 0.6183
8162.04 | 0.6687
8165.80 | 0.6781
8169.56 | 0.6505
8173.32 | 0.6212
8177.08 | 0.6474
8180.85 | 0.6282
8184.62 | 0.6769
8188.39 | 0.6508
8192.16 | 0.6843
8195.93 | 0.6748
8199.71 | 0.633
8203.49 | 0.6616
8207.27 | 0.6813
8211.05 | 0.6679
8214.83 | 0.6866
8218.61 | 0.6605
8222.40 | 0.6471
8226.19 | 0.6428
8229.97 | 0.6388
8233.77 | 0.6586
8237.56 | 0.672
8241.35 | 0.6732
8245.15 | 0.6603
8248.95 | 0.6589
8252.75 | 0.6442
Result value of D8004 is 0.09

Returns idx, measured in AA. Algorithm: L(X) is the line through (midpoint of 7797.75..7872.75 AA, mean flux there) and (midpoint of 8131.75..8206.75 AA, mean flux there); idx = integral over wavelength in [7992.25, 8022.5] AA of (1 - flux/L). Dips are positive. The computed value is 1.1 AA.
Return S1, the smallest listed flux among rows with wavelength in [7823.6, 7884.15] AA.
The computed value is 0.6026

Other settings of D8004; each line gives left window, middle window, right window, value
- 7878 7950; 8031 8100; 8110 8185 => 0.008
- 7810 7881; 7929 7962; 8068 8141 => 0.037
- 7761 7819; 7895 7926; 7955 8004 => -0.101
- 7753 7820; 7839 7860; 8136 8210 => 0.004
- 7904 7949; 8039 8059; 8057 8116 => 0.006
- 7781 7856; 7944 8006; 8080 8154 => 0.109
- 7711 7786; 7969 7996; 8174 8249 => 0.178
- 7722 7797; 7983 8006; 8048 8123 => 0.078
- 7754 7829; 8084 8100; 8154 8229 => 0.040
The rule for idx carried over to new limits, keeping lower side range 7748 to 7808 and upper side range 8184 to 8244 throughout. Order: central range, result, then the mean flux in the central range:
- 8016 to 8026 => 0.6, 0.628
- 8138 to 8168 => 0.8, 0.646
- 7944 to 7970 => 2.2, 0.612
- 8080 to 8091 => 0.3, 0.647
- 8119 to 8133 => 0.2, 0.655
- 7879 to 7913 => -1.1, 0.691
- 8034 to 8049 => 0.5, 0.644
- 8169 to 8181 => 0.5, 0.637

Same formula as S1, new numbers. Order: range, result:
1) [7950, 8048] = 0.4921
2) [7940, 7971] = 0.5139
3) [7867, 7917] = 0.6529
